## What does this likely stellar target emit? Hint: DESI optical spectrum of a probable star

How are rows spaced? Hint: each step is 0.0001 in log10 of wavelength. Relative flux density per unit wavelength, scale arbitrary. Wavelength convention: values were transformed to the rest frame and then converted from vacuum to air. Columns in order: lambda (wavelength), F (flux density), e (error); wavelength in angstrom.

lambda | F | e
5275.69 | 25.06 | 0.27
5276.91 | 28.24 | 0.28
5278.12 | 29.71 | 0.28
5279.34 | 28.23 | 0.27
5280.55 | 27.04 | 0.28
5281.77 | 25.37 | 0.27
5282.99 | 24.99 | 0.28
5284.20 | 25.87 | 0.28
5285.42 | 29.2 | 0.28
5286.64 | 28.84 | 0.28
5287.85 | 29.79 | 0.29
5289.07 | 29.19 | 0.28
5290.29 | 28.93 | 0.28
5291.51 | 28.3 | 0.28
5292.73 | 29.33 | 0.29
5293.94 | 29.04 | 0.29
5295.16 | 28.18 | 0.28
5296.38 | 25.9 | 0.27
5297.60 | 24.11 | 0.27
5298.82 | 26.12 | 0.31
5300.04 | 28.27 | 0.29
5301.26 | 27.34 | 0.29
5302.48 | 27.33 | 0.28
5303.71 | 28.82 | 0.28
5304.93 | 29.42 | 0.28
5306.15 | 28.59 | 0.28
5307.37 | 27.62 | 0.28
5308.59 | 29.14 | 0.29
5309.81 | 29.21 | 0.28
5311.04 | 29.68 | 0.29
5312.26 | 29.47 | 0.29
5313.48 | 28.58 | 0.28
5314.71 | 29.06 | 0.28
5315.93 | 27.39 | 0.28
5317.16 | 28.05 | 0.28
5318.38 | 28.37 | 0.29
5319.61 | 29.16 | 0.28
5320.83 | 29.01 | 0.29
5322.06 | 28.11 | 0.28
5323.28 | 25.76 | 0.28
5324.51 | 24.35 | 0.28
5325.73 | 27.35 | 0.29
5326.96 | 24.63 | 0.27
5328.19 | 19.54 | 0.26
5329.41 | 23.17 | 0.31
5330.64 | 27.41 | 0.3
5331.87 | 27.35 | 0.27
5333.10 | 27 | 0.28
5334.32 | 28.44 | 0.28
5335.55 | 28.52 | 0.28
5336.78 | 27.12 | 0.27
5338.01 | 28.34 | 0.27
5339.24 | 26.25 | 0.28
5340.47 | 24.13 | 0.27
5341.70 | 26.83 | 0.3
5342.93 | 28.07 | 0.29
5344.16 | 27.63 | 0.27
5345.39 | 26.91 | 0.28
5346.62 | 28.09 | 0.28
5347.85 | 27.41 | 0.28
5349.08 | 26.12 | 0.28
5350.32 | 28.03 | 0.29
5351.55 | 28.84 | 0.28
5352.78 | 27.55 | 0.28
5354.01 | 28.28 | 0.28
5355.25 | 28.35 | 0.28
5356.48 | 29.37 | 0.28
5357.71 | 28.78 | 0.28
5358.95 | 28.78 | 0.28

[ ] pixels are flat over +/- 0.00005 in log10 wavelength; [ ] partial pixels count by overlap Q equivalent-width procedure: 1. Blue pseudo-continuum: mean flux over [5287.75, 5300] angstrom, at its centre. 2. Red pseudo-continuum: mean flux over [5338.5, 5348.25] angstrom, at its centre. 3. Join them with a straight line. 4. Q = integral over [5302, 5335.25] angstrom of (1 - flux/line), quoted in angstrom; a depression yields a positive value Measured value -0.1 angstrom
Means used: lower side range 27.8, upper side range 26.9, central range 27.5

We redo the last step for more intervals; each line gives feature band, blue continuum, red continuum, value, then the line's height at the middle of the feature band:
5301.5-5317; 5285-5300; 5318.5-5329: -0.9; 27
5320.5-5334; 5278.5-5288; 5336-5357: 0.8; 27.4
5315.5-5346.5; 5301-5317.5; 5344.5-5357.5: 1.6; 28.2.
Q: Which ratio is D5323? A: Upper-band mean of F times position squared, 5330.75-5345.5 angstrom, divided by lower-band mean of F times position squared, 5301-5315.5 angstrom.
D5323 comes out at 0.96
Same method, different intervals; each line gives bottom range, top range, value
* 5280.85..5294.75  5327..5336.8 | 0.94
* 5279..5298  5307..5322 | 1.05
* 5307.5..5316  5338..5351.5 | 0.95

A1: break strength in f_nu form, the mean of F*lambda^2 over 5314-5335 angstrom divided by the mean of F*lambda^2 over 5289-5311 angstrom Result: 1.0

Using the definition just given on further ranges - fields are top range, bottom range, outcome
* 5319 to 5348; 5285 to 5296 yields 0.94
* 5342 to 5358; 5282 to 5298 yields 1.03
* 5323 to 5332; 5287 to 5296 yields 0.87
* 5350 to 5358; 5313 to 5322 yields 1.01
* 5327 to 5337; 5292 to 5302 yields 0.96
